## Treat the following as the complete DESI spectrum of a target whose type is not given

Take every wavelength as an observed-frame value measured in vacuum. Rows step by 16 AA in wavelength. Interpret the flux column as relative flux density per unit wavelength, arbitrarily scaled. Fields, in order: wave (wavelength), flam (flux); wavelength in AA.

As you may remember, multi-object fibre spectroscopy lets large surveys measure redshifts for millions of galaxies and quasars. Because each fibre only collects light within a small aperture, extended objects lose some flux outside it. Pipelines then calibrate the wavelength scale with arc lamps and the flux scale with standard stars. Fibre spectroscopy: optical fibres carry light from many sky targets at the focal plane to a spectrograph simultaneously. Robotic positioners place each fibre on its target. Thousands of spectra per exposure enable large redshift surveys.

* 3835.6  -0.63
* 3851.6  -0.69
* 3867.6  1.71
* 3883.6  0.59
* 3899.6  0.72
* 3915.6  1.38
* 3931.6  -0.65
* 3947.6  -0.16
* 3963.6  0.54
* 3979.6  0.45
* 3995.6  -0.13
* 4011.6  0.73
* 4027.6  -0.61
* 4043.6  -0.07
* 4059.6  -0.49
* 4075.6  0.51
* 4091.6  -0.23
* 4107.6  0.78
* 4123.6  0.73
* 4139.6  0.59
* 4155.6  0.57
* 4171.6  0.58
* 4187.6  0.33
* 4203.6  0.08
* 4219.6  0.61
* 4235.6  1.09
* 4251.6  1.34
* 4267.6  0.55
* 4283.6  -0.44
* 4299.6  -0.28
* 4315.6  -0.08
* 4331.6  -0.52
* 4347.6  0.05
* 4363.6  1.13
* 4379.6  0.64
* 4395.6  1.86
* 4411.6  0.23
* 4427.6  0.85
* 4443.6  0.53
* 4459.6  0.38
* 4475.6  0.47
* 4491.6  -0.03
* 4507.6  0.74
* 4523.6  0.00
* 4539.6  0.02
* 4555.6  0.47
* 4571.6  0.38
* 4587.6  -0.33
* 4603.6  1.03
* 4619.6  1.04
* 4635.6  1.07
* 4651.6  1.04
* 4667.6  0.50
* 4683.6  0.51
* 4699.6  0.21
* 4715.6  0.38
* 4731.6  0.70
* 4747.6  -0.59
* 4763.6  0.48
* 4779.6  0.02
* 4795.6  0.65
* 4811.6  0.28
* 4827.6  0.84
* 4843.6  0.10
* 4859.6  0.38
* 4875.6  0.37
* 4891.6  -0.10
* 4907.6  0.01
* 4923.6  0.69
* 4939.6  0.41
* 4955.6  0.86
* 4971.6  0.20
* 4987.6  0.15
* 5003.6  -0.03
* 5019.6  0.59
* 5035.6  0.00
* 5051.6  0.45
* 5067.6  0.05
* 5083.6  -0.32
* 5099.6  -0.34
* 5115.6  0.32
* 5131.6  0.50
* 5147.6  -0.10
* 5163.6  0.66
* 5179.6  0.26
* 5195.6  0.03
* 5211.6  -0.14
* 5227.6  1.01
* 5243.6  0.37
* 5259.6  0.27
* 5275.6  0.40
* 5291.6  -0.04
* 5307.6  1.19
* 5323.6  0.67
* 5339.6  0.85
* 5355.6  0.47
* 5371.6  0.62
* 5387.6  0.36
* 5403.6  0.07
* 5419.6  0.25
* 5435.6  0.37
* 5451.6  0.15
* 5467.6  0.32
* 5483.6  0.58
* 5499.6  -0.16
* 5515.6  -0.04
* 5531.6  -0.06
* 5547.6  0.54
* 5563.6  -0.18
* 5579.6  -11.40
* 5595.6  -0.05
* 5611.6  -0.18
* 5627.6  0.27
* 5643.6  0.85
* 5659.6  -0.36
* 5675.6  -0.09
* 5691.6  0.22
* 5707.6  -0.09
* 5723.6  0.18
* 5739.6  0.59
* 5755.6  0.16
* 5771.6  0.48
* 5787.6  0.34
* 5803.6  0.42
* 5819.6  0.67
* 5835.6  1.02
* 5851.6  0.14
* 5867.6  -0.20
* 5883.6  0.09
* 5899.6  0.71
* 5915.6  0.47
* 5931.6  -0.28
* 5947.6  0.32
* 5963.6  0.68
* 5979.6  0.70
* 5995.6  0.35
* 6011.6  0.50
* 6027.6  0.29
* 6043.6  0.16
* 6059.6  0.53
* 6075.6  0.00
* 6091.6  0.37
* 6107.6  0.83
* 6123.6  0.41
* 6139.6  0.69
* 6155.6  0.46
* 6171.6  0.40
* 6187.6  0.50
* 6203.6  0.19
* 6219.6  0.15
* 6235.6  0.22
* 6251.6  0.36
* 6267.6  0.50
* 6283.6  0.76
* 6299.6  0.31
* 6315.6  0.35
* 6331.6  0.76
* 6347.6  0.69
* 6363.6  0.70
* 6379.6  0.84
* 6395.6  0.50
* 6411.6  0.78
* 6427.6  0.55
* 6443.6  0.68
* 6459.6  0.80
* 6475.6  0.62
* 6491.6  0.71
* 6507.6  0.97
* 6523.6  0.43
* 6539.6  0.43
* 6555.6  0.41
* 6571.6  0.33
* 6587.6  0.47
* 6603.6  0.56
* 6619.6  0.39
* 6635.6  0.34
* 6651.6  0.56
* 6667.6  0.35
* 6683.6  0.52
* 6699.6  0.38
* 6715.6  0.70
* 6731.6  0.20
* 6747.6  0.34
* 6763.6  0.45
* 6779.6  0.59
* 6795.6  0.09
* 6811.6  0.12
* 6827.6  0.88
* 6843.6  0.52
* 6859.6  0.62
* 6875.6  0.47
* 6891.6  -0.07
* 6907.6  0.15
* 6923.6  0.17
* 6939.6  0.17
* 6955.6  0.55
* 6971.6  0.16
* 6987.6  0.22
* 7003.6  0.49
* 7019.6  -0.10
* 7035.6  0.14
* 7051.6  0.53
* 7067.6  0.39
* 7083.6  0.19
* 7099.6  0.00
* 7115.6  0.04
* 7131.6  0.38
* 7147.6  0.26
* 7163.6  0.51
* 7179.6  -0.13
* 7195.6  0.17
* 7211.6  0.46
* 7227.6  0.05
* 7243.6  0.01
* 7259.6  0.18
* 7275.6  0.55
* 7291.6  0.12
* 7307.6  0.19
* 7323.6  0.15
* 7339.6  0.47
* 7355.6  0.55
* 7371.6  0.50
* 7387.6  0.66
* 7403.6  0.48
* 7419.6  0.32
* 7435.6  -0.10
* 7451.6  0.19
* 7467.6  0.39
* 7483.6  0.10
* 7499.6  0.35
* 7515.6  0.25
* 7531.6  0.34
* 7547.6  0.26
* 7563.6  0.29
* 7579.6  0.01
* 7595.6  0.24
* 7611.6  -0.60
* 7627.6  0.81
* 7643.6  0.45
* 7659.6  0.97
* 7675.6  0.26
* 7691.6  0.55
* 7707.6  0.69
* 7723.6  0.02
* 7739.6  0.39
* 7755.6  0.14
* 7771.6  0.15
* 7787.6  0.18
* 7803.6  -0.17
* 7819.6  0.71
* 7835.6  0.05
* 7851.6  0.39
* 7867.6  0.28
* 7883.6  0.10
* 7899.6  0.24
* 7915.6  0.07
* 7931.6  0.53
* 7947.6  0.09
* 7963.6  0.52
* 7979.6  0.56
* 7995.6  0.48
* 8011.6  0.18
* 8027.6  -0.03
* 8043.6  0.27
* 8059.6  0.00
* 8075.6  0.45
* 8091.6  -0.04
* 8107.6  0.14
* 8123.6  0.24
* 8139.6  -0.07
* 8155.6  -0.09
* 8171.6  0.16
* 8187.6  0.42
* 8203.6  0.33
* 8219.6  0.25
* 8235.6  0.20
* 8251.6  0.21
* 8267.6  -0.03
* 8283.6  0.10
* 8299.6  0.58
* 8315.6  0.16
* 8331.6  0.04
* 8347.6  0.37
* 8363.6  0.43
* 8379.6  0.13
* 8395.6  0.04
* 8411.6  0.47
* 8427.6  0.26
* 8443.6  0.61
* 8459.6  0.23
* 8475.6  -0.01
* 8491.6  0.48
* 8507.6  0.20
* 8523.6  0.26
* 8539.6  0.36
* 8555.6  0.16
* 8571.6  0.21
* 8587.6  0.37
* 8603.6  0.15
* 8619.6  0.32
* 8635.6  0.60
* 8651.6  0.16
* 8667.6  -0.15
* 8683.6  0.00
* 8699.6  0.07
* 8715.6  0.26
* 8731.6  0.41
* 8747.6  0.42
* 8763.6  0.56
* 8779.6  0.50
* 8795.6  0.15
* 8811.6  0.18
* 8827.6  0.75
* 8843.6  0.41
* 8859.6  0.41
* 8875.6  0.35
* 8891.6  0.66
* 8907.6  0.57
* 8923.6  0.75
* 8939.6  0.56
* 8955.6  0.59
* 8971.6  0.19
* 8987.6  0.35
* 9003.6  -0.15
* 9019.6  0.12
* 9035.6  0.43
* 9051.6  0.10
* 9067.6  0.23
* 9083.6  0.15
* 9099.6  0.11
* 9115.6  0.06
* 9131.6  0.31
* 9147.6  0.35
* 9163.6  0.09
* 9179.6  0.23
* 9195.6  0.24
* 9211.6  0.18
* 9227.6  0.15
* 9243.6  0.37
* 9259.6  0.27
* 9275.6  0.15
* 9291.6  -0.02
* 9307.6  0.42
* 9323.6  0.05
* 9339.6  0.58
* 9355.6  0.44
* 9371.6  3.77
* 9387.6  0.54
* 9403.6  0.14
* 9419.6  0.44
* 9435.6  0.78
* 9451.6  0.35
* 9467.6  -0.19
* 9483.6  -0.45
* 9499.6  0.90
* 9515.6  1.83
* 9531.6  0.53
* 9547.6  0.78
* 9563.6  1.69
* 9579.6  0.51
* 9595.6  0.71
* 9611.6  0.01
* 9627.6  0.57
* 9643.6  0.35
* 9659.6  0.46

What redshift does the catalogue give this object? 1.550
